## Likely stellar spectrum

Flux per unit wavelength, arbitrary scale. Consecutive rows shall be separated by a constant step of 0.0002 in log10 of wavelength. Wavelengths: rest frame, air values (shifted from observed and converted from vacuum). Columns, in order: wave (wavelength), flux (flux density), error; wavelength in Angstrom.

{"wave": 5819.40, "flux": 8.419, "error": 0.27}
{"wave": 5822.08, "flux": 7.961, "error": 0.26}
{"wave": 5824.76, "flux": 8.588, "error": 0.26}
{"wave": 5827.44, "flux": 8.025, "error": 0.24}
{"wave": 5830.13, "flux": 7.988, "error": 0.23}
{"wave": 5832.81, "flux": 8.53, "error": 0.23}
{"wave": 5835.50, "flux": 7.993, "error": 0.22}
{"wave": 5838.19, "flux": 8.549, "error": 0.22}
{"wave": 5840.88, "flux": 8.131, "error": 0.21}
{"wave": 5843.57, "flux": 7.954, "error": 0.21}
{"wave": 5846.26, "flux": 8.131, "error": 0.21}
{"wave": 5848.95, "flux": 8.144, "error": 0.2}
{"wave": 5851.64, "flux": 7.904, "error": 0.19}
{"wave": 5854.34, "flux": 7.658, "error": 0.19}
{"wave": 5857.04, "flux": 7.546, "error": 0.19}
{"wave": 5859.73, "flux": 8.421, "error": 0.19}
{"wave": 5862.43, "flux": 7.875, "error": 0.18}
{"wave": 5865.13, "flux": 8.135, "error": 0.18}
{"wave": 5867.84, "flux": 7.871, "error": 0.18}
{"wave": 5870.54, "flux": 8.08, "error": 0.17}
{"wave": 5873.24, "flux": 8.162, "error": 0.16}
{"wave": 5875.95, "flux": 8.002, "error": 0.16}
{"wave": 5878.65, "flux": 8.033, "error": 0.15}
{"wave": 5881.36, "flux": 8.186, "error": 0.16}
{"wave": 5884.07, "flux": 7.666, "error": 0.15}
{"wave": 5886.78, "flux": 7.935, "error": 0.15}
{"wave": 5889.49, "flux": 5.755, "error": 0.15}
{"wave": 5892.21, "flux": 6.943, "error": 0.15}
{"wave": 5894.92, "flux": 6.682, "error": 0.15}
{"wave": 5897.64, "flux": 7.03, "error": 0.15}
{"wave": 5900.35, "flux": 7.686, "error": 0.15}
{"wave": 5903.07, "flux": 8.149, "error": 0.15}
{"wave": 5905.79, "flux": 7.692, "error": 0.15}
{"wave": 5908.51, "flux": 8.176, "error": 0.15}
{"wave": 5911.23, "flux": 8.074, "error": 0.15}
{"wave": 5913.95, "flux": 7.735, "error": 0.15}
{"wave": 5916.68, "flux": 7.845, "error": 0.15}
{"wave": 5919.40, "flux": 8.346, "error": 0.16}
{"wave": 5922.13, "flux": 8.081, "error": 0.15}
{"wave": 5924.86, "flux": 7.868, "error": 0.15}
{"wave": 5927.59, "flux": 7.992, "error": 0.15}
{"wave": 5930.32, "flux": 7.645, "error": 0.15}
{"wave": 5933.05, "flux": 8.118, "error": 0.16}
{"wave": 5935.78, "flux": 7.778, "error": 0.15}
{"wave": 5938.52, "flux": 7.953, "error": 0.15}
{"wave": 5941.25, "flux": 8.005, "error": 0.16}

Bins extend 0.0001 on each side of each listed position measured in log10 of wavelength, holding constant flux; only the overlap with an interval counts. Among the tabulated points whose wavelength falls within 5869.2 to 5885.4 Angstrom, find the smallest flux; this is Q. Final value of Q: 7.666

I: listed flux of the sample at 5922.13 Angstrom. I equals 8.081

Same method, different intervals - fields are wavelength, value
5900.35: 7.686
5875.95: 8.002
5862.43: 7.875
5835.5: 7.993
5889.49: 5.755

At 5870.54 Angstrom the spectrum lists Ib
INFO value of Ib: 8.08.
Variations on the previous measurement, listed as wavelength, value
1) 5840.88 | 8.131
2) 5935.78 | 7.778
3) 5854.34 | 7.658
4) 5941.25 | 8.005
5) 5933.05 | 8.118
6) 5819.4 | 8.419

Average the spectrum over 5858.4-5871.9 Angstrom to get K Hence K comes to 8.07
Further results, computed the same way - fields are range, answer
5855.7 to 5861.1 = 7.99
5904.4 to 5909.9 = 7.94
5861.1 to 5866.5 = 7.99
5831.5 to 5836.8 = 8.26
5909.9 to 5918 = 7.88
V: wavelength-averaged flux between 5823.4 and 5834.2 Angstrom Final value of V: 8.28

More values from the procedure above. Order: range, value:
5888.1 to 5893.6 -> 6.36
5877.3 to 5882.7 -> 8.11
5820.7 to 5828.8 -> 8.19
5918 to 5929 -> 8.07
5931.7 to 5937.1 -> 7.95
